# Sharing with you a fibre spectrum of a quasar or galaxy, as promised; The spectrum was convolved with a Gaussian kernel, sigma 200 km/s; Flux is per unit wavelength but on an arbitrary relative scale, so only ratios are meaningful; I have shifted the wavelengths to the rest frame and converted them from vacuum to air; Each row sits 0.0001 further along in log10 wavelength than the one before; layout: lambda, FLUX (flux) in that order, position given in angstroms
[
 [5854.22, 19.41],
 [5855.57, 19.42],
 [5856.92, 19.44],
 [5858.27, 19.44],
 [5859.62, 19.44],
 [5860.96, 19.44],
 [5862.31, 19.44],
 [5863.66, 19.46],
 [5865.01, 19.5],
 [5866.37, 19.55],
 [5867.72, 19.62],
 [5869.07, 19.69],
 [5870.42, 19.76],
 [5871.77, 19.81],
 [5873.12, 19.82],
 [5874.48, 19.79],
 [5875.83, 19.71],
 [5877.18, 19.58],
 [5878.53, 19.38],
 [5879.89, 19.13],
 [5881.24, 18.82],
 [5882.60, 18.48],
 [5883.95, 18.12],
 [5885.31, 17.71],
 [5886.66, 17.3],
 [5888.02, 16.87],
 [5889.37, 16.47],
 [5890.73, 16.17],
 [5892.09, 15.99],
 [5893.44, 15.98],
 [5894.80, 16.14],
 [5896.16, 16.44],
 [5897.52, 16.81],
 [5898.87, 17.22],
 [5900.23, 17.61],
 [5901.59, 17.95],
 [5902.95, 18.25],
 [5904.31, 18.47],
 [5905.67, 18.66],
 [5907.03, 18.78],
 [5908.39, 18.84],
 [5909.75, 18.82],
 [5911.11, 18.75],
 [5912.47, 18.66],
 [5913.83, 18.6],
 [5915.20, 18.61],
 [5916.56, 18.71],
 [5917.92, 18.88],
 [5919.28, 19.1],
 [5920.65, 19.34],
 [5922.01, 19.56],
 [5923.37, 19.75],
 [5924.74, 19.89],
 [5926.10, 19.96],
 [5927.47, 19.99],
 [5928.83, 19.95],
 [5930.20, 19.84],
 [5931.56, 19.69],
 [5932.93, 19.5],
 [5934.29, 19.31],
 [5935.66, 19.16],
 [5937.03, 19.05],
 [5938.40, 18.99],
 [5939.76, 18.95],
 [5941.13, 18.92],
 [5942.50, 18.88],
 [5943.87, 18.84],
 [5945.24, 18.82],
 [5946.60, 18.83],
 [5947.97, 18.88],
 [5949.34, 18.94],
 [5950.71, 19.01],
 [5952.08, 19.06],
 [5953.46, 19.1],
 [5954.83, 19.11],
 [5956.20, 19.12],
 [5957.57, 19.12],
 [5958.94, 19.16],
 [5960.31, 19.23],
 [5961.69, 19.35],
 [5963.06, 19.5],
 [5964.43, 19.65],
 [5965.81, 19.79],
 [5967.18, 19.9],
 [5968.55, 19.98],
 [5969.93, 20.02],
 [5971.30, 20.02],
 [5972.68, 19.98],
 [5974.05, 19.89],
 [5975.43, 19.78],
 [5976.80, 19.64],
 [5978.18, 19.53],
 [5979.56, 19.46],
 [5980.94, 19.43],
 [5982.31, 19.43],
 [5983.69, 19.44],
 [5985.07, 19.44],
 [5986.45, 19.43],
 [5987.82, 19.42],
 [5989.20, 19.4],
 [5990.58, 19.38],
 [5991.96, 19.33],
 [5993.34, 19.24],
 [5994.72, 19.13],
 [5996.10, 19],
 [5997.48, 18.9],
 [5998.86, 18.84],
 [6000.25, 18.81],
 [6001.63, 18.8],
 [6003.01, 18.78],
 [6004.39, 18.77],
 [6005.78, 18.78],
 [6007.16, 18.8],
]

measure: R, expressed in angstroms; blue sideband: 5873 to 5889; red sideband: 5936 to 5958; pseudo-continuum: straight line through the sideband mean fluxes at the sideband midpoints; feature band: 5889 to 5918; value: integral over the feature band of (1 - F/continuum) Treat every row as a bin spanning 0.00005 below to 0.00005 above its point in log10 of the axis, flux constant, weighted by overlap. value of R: 1.55 angstroms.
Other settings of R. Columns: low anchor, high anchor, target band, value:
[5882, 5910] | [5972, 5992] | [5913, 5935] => -1.54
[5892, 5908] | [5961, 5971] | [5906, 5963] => -1.57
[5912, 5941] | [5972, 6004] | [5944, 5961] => 0.25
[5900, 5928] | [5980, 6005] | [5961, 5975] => -0.52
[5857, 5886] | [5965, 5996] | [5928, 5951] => 0.39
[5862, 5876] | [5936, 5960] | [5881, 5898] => 2.18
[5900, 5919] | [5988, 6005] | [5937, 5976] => -0.99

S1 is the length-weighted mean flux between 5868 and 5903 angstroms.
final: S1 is 18.1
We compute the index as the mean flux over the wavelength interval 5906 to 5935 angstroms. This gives 19.3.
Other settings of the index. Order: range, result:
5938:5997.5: 19.3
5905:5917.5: 18.7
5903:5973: 19.2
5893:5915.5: 17.9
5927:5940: 19.5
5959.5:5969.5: 19.6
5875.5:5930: 18.3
